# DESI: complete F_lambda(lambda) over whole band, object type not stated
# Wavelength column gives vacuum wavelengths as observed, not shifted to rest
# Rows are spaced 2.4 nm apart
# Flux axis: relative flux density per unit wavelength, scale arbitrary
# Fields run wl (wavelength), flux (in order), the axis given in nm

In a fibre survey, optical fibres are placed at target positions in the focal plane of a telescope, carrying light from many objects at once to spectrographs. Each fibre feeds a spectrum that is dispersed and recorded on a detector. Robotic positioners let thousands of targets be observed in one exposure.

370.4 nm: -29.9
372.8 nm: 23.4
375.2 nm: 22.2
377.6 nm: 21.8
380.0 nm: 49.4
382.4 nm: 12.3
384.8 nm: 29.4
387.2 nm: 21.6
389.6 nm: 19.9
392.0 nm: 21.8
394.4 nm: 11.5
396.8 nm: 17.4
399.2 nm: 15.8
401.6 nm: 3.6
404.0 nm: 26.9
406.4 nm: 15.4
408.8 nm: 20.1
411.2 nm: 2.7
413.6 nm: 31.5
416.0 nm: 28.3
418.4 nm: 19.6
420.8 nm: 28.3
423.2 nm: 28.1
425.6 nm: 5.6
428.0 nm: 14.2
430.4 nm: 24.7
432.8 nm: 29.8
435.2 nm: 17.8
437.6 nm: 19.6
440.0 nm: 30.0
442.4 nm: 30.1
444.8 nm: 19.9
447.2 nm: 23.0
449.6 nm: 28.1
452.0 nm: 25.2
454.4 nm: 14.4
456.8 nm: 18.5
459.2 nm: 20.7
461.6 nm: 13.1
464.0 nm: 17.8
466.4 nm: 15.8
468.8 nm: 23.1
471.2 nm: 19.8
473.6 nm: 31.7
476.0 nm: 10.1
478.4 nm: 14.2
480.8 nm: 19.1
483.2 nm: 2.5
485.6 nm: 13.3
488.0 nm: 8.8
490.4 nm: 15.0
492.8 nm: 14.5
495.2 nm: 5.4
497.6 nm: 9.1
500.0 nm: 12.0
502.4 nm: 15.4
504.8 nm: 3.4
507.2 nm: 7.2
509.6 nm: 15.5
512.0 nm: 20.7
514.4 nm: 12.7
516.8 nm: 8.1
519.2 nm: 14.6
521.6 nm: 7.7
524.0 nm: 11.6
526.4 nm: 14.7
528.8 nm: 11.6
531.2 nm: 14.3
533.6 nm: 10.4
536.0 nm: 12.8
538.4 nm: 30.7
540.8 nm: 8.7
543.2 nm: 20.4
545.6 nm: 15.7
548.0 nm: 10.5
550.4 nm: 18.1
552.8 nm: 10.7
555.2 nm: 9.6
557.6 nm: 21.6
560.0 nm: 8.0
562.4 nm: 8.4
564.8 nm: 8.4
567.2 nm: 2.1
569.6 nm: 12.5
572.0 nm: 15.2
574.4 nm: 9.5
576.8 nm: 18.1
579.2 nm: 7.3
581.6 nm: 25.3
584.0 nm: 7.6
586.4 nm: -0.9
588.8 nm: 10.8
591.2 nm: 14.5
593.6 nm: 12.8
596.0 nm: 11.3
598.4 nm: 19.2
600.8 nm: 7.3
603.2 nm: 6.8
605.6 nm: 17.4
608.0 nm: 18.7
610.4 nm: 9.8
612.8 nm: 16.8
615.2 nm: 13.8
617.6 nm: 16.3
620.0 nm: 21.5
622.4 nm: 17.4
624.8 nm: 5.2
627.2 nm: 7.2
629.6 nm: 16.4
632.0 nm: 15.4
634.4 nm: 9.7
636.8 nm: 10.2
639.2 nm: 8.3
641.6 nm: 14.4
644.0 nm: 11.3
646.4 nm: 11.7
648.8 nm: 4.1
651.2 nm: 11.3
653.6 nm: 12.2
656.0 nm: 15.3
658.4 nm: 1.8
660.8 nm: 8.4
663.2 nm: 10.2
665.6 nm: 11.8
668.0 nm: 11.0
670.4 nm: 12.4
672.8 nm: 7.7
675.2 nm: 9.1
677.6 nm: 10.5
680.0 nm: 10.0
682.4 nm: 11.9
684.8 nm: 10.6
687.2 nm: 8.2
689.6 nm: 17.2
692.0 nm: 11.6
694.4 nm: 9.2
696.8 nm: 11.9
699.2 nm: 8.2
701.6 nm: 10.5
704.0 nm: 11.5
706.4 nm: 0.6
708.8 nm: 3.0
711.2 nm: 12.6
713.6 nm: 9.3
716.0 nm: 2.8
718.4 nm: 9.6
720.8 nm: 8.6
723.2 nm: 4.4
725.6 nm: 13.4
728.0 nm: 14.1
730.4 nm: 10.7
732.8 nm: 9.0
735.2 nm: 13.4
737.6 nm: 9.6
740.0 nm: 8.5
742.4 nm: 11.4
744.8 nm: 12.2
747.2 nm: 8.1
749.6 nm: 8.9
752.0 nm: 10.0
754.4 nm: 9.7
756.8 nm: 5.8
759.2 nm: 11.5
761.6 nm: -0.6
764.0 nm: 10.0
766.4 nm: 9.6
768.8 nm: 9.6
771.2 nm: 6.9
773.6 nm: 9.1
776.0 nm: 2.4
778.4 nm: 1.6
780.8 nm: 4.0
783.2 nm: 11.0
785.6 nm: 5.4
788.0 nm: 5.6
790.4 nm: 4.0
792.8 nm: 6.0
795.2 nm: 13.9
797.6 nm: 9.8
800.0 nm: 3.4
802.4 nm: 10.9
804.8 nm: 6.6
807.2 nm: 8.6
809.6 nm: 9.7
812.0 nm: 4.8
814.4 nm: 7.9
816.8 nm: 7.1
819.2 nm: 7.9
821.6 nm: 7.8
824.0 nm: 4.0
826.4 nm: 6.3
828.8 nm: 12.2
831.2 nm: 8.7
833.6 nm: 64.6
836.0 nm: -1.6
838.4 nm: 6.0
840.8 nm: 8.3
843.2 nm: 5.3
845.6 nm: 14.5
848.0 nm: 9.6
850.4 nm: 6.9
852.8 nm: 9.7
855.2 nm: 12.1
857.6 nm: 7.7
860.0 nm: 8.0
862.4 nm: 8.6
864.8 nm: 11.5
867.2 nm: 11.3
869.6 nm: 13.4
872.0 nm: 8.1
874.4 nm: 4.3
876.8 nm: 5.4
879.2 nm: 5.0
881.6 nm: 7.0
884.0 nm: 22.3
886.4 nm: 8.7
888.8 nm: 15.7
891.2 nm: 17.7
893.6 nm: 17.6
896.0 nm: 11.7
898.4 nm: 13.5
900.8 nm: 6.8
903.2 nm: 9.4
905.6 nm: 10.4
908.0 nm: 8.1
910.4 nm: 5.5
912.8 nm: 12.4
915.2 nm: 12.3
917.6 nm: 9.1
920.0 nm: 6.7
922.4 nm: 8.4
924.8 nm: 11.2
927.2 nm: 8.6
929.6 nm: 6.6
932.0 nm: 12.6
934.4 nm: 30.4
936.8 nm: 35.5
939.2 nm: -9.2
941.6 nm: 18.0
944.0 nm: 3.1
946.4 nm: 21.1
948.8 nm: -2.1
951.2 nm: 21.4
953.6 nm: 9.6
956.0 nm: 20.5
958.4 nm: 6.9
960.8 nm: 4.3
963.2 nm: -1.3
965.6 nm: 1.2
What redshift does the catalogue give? 1.24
